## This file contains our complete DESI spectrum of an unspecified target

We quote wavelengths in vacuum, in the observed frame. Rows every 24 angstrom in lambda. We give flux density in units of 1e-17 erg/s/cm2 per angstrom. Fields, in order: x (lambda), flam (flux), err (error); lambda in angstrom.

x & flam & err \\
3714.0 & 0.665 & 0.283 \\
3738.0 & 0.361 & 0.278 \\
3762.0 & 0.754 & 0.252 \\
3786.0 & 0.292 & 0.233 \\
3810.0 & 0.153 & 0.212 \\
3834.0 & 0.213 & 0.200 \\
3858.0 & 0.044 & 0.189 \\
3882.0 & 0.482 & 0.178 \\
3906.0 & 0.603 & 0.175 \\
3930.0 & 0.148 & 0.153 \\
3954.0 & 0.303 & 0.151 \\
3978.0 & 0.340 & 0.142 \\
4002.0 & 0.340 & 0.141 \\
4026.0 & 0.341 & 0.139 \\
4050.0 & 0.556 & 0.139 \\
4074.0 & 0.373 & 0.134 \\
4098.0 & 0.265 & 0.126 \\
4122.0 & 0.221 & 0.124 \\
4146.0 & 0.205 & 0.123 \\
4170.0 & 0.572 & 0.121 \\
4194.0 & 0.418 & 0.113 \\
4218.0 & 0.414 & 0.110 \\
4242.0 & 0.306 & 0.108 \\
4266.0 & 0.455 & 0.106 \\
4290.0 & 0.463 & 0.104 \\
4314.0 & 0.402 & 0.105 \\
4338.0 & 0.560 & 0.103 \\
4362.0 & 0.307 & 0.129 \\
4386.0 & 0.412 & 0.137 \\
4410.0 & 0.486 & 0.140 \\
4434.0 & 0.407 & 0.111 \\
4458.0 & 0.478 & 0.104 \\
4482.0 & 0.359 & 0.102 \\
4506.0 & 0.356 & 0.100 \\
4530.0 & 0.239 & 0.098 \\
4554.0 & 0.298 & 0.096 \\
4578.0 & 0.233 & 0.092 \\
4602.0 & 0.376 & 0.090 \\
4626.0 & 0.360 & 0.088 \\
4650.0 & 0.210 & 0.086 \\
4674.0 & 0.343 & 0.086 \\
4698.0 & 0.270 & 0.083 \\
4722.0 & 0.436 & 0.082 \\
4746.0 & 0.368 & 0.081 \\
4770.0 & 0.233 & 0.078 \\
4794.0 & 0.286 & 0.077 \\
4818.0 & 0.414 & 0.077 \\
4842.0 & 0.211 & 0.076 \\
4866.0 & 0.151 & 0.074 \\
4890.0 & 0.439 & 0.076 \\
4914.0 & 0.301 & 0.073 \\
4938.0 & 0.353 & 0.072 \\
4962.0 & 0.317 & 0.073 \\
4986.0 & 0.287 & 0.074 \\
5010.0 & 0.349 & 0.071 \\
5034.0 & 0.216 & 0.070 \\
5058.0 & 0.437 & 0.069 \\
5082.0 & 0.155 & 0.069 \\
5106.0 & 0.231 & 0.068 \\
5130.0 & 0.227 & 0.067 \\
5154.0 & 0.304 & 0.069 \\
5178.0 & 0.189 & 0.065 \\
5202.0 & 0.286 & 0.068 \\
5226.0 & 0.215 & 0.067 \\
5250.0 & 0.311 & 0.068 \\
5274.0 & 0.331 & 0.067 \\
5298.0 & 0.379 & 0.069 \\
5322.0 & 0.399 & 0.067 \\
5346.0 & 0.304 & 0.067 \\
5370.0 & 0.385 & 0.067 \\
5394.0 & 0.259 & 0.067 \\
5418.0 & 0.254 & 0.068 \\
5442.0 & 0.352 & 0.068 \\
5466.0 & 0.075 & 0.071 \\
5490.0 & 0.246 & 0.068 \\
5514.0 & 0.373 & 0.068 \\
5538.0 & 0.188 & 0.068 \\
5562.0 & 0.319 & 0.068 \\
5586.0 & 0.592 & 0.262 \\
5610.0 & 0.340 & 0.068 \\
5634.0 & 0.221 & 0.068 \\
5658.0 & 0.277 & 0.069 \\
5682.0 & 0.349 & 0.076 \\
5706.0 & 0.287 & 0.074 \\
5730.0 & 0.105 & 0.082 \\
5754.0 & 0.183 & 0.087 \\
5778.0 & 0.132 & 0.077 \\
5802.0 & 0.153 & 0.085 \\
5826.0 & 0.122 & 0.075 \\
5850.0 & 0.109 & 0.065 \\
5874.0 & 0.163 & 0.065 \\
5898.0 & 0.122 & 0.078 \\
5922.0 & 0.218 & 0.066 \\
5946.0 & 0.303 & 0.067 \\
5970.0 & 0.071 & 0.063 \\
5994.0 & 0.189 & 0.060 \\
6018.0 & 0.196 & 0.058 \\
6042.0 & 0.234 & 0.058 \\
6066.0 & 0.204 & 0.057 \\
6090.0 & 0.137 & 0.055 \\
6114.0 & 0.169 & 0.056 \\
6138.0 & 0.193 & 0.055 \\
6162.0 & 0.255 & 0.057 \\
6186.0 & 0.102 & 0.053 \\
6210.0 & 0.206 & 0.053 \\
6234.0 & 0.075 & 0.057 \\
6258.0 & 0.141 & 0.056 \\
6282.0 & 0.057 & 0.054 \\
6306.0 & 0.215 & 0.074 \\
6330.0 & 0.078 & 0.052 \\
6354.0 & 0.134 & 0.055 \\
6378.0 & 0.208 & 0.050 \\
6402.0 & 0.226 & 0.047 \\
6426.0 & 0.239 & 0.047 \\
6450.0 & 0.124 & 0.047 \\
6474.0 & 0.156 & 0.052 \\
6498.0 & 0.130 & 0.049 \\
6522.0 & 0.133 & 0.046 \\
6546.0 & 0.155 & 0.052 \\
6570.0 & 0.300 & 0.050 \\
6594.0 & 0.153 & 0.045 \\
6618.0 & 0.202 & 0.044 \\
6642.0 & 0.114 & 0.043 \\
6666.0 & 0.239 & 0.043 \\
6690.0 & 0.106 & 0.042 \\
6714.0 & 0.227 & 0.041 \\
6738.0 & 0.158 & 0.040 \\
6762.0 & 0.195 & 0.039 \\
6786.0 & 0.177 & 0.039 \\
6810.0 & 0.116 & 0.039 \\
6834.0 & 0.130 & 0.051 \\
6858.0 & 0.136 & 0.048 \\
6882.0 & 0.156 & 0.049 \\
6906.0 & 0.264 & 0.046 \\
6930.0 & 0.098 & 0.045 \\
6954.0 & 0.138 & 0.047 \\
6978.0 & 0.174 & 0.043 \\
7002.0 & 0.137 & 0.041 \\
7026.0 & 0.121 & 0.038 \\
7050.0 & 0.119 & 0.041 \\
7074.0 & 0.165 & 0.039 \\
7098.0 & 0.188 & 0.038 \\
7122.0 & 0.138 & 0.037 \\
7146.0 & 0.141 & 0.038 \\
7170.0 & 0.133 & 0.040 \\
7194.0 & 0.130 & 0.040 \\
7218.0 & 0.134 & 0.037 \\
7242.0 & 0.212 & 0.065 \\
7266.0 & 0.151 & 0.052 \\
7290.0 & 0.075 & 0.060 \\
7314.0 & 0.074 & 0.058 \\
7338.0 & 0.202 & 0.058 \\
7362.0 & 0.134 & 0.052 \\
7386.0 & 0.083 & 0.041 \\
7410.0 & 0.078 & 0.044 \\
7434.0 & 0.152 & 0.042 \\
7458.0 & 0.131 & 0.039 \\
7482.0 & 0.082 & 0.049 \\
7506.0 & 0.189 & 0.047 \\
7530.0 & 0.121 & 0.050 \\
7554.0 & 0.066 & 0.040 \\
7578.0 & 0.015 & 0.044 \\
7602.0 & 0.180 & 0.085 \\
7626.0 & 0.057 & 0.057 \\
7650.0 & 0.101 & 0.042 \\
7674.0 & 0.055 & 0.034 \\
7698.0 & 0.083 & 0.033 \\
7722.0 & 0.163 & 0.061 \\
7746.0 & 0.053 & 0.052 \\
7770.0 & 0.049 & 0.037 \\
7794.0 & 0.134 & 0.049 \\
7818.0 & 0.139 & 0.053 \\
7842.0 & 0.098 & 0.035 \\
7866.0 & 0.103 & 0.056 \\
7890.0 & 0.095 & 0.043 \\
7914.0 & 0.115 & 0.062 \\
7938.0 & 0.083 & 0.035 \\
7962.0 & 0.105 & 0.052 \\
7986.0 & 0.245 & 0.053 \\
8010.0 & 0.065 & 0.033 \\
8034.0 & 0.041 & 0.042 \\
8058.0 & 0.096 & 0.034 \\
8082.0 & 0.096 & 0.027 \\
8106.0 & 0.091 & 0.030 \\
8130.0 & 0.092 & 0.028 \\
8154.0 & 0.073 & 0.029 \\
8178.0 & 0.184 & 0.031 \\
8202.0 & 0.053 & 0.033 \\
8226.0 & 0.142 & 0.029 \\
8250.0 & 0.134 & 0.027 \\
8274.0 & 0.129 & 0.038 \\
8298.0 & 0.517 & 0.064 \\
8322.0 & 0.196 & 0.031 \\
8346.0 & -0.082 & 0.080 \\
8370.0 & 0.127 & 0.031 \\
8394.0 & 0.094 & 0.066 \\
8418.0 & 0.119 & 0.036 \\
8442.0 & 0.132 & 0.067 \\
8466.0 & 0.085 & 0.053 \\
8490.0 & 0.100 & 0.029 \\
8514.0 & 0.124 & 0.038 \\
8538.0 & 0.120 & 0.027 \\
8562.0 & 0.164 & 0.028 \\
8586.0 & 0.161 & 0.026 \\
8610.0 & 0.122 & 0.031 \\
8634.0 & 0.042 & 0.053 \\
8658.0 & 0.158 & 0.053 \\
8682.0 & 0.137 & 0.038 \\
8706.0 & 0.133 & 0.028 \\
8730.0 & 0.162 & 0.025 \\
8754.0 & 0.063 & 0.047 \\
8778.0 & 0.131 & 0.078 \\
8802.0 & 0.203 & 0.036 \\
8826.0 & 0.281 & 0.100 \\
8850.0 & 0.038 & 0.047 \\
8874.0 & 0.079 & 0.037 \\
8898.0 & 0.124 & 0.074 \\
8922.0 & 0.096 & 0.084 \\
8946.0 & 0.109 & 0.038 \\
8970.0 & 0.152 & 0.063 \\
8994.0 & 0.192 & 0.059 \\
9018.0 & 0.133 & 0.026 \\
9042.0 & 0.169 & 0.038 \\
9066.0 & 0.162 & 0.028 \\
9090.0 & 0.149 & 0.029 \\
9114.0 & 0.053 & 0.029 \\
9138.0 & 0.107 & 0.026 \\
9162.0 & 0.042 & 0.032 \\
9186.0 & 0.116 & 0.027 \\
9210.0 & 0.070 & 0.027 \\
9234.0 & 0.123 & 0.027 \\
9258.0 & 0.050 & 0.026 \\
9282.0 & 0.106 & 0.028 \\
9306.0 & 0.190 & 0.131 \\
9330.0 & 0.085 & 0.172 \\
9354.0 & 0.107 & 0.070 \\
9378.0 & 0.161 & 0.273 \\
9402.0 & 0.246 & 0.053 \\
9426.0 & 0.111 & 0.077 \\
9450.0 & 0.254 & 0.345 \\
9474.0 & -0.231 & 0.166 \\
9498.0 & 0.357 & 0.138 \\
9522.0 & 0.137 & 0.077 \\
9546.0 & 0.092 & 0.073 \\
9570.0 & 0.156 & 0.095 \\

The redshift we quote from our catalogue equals 1.23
